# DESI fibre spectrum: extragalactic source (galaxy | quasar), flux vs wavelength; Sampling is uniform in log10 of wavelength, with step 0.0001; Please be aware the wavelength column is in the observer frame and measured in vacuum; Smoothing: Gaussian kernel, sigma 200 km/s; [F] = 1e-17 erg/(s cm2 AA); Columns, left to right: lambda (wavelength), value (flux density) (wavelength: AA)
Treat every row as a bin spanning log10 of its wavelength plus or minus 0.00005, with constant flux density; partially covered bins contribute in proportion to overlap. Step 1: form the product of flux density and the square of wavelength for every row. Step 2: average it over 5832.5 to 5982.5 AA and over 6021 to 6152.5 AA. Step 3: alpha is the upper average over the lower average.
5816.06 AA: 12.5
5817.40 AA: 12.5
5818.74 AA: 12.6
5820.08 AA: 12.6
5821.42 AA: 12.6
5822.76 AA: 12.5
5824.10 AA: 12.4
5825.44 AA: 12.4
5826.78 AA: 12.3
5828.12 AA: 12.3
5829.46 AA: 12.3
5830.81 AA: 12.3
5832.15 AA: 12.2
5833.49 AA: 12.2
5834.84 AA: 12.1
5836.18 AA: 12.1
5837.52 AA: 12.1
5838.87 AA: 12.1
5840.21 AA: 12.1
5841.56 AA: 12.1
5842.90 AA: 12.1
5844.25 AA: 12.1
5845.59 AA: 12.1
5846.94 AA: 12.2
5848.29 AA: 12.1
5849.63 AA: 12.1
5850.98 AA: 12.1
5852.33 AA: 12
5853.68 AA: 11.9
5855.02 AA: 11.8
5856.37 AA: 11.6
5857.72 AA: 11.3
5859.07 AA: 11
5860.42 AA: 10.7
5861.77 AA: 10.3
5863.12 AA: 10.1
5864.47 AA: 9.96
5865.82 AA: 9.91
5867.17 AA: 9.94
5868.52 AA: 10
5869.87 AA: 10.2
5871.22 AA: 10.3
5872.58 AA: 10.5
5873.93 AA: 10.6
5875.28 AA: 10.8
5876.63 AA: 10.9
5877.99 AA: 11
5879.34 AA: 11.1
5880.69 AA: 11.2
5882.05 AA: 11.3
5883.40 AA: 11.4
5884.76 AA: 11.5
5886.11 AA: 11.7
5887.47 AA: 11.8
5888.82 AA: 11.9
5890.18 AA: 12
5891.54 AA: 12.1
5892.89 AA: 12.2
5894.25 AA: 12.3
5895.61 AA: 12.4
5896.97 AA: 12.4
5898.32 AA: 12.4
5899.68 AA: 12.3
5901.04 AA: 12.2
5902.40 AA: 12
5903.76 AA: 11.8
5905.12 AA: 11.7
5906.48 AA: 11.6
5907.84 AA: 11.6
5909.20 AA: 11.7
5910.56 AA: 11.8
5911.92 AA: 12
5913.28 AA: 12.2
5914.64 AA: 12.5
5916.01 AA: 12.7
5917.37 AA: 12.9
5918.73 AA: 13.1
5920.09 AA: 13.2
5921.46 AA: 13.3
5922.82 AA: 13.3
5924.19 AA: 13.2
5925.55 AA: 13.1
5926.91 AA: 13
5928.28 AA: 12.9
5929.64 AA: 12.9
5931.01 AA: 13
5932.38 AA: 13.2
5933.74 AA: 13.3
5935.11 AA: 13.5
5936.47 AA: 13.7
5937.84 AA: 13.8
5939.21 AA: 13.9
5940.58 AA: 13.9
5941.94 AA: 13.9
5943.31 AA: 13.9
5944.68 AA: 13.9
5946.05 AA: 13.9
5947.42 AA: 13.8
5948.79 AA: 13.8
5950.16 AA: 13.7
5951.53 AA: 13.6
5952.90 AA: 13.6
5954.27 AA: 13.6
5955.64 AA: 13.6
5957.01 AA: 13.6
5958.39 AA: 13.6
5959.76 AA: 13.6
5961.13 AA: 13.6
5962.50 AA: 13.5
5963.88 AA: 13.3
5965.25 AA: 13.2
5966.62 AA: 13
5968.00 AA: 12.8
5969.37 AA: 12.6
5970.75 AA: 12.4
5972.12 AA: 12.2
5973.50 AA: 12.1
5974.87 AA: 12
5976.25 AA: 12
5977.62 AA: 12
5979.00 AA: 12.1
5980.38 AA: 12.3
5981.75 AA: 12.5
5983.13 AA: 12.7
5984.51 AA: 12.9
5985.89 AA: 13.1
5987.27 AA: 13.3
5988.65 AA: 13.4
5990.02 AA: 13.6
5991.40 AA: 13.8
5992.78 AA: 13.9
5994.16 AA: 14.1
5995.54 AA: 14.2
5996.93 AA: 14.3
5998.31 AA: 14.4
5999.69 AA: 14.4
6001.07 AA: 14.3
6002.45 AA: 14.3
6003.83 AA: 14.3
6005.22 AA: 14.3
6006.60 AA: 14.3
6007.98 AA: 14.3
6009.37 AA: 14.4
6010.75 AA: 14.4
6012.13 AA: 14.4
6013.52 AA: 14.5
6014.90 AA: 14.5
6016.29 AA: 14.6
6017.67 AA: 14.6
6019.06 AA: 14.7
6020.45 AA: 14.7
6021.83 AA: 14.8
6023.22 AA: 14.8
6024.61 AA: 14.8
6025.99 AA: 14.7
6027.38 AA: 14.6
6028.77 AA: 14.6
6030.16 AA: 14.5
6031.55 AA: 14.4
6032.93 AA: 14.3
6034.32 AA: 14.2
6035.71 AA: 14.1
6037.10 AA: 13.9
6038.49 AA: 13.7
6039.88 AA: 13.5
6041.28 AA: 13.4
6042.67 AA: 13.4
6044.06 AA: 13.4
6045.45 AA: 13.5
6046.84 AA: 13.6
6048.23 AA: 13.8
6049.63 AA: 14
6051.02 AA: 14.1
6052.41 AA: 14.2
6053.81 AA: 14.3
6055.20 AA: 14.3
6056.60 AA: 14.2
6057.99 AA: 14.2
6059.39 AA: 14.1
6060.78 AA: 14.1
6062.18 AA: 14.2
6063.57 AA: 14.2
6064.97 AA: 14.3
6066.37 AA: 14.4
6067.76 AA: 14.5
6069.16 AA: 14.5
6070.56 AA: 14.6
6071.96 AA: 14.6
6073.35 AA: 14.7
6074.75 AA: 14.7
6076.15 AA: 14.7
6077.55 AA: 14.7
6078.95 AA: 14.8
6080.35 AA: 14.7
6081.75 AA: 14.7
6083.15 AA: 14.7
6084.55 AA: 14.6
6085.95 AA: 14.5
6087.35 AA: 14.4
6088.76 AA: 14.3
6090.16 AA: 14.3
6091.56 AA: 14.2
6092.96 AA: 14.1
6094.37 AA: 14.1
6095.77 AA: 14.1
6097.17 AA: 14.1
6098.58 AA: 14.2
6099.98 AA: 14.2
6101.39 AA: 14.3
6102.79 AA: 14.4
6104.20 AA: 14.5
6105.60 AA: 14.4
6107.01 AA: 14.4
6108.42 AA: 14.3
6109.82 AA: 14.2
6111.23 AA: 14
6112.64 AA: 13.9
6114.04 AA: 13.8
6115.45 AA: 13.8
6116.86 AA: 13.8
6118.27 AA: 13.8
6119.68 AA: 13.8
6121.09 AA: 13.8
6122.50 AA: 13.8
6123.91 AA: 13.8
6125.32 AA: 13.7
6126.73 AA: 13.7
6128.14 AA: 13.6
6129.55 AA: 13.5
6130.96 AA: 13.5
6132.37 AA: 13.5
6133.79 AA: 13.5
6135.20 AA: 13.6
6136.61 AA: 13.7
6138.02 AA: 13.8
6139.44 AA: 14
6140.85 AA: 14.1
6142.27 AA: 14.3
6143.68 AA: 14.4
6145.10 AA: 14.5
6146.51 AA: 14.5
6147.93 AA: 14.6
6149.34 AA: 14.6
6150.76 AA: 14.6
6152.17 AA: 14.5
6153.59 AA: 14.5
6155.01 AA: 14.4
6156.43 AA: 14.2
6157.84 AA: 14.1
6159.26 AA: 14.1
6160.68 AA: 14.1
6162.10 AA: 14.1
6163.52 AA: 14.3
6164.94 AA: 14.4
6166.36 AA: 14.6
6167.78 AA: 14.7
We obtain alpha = 1.22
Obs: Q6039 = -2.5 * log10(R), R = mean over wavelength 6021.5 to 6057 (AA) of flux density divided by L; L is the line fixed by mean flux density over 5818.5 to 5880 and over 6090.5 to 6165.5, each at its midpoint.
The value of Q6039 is -0.07 mag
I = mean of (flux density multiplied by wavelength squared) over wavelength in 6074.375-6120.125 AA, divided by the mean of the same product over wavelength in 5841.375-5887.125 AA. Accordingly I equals 1.38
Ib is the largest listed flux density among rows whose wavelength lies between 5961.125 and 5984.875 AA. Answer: 13.6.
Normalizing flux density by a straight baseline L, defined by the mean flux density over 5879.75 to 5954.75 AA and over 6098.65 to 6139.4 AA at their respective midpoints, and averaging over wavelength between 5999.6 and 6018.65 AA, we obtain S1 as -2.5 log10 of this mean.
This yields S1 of -0.09 mag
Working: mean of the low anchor 12.7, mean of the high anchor 13.9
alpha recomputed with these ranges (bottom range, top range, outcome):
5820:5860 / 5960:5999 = 1.13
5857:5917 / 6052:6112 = 1.34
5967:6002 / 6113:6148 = 1.11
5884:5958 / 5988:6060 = 1.14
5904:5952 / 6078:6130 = 1.15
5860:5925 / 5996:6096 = 1.29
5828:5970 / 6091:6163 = 1.23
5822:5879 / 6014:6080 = 1.33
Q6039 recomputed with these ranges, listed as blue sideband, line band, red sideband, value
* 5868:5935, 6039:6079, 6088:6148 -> -0.054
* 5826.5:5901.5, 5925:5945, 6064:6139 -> -0.094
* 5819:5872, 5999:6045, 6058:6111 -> -0.049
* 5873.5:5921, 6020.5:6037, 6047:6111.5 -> -0.066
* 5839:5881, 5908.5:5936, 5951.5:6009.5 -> -0.047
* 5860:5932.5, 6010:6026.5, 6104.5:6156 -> -0.133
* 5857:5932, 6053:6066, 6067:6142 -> -0.045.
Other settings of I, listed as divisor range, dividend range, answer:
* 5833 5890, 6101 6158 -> 1.36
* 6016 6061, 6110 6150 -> 1.01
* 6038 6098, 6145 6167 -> 1.04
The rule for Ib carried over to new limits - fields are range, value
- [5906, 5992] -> 13.9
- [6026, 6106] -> 14.8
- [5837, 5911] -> 12.4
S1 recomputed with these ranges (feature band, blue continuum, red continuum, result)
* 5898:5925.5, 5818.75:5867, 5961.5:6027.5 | 0.02 mag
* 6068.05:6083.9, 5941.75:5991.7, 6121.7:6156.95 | -0.07 mag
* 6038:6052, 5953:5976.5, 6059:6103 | 0.03 mag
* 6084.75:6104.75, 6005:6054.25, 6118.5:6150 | -0.02 mag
